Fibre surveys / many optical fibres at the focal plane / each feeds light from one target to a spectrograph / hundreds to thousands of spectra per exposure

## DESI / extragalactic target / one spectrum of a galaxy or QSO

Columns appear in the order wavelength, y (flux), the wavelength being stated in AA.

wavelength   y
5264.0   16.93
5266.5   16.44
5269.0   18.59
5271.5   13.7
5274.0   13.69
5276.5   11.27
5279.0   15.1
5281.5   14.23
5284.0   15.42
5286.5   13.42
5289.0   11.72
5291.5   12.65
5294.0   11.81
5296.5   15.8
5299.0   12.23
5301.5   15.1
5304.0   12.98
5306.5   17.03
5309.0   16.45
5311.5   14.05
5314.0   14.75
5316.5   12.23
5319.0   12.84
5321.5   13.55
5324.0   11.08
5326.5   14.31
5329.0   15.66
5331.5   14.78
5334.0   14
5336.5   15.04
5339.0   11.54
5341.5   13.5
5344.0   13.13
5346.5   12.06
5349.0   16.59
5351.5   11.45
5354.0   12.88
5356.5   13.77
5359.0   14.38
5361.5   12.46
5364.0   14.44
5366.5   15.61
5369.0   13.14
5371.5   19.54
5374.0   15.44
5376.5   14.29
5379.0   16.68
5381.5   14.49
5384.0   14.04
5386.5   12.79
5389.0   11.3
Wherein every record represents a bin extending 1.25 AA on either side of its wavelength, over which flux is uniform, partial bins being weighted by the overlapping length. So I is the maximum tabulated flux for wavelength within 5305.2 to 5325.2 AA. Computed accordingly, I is 17.03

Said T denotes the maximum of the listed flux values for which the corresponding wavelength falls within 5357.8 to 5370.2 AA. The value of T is 15.61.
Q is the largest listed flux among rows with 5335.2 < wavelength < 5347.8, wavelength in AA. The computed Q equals 15.04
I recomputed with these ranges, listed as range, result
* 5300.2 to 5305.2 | 15.1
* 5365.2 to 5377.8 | 19.54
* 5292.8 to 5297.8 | 15.8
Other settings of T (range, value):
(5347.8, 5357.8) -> 16.59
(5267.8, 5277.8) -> 18.59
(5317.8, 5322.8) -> 13.55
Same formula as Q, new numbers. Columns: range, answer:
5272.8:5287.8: 15.42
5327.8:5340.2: 15.66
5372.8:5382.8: 16.68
